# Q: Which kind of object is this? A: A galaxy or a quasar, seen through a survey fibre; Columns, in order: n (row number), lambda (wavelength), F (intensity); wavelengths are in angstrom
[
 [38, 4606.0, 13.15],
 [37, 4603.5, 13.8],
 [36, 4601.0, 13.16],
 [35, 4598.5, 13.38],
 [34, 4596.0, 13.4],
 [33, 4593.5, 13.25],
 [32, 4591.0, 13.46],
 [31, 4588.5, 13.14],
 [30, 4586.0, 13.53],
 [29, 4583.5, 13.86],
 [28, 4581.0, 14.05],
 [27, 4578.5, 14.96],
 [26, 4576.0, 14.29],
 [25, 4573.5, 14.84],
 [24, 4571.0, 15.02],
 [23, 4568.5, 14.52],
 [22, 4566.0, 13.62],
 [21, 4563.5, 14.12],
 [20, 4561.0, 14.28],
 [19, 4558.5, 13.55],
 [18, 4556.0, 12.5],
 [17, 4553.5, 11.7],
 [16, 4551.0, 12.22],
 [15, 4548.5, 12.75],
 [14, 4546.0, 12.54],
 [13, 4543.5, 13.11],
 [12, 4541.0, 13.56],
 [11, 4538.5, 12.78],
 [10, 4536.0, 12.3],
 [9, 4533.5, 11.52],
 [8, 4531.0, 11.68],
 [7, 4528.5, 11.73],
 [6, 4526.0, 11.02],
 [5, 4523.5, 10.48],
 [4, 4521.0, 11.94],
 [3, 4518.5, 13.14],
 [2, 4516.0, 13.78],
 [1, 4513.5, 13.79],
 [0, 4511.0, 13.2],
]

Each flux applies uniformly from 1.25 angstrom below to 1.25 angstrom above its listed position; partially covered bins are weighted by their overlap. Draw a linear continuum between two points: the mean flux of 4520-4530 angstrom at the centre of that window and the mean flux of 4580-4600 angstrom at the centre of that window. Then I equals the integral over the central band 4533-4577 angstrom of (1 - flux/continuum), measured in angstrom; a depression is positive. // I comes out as -3.56 angstrom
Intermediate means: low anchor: 11.3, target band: 13.3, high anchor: 13.5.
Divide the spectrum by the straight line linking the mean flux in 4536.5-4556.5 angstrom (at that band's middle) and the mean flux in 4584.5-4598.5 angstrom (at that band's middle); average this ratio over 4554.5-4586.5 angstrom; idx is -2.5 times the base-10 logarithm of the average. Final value -0.084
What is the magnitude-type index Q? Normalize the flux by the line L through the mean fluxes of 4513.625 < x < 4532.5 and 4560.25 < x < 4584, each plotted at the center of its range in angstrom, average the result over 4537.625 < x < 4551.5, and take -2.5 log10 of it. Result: 0.02 mag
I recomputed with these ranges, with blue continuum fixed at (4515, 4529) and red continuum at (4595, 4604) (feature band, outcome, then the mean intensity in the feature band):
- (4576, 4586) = -0.86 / 14.2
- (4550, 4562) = -0.20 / 12.8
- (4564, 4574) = -1.24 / 14.4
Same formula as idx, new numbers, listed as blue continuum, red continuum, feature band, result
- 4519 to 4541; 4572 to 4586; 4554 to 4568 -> -0.01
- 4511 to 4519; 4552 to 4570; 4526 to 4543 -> 0.11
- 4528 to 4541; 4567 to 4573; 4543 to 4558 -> 0.07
